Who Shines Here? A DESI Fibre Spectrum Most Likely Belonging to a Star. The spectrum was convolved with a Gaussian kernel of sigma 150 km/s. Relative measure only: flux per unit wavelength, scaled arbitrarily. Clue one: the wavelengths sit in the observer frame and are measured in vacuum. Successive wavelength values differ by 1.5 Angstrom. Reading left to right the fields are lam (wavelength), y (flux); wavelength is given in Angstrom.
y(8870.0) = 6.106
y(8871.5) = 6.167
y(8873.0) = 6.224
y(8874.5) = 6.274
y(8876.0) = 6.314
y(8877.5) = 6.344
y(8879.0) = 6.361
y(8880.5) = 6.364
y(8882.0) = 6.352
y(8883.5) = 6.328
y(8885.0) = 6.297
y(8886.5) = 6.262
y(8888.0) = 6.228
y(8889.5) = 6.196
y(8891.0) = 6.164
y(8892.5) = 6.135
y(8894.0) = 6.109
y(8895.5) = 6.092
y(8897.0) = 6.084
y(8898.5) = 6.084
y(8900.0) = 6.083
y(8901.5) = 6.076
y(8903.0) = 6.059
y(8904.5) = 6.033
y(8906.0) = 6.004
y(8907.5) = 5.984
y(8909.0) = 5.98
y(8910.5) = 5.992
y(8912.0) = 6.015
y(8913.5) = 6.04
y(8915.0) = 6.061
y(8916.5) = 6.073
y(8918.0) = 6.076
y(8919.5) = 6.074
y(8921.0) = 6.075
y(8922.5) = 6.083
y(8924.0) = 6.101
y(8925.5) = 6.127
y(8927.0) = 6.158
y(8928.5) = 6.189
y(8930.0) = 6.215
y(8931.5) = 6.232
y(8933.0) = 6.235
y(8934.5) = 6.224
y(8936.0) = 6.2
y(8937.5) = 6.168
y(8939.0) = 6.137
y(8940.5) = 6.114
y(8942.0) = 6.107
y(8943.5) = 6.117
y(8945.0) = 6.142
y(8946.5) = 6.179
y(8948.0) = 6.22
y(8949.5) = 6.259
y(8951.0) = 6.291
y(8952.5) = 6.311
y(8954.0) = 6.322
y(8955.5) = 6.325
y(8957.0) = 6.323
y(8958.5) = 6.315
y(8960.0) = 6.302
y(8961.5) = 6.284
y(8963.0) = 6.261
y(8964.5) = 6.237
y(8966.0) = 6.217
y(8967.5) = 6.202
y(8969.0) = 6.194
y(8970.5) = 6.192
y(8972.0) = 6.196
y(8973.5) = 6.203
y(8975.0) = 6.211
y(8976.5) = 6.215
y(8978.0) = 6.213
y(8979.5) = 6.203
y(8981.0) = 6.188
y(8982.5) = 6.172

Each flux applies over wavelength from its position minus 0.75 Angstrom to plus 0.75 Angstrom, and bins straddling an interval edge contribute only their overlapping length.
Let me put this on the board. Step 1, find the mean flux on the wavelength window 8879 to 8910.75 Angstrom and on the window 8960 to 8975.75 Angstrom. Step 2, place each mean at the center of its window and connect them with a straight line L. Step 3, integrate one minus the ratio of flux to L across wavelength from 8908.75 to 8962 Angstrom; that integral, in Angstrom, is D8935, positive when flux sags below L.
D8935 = 0.2 Angstrom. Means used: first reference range 6.15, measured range 6.17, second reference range 6.22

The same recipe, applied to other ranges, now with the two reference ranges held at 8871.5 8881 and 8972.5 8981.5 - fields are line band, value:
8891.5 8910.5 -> 0.7 Angstrom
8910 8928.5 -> 0.5 Angstrom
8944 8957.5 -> -0.1 Angstrom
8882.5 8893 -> 0.1 Angstrom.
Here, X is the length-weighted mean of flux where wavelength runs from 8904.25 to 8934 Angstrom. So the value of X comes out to 6.09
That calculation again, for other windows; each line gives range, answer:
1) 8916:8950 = 6.15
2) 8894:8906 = 6.07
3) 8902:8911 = 6.01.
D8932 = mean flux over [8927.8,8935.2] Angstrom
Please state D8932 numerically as 6.22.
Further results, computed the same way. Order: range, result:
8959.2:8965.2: 6.27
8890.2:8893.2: 6.15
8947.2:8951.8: 6.26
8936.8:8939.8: 6.15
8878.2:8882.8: 6.36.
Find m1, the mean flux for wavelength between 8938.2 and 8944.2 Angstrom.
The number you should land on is 6.12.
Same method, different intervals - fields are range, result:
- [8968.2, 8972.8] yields 6.19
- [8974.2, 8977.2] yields 6.21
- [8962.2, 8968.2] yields 6.23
